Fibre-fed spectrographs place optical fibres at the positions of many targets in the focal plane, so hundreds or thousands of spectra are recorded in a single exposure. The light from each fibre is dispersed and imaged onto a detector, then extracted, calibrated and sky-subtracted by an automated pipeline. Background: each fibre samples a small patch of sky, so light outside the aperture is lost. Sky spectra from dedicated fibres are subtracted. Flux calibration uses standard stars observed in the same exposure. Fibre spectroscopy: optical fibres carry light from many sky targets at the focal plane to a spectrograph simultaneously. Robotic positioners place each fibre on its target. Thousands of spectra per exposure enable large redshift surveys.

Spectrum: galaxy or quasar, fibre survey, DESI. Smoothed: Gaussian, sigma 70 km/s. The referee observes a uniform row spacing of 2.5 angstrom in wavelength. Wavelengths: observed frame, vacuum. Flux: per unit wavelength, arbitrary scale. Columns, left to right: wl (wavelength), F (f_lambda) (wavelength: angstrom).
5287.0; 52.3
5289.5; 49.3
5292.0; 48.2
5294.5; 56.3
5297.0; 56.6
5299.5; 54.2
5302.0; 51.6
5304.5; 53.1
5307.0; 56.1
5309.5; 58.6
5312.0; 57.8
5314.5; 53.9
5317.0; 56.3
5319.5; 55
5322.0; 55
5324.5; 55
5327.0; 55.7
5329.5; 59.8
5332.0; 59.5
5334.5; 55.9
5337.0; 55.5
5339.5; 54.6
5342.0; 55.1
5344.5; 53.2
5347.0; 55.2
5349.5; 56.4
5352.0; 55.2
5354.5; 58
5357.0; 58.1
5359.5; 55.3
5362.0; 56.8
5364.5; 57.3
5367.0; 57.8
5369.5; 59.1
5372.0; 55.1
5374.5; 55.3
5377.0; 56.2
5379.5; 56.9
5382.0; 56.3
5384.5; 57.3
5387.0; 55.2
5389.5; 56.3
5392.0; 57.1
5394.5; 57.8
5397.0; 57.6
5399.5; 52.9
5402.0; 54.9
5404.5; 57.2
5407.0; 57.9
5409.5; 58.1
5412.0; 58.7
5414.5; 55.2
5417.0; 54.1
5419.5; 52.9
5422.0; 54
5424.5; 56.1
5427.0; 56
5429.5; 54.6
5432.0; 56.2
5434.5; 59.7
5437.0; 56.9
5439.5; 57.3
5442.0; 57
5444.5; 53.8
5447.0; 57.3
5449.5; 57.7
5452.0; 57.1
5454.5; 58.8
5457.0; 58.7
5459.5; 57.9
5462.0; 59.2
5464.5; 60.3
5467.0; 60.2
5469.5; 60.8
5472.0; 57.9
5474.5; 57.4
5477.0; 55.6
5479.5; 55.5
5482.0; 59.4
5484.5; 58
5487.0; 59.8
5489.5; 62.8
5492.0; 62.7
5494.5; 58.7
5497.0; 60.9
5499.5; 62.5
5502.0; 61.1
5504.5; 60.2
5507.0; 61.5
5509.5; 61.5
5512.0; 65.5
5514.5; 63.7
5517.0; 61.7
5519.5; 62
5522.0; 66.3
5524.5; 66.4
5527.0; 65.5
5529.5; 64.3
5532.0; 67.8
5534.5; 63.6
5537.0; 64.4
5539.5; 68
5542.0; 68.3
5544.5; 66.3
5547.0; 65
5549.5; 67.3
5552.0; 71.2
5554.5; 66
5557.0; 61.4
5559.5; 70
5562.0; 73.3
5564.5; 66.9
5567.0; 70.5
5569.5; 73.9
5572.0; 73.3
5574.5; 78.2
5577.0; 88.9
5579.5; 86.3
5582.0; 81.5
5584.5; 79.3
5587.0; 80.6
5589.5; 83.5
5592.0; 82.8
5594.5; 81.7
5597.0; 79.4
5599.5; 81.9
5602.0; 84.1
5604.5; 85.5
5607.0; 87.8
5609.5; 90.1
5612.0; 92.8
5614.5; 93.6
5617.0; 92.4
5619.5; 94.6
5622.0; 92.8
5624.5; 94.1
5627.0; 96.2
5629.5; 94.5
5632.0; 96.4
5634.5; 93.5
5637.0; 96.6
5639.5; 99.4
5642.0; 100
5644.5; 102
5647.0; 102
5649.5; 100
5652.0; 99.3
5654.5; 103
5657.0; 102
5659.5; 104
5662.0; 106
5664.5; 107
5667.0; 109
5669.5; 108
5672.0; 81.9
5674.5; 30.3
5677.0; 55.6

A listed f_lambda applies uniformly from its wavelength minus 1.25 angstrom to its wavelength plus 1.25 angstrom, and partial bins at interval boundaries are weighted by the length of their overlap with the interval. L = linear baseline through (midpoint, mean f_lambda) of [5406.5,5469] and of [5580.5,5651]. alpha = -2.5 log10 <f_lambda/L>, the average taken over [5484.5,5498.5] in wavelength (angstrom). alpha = 0.11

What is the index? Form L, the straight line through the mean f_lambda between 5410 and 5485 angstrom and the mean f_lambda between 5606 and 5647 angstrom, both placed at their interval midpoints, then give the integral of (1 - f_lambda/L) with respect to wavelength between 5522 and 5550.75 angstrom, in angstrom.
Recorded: 3.7 angstrom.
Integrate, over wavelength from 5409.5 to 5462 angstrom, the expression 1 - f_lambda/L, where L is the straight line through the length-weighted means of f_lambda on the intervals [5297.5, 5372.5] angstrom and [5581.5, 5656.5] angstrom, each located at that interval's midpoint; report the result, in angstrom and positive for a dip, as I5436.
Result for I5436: 9.2 angstrom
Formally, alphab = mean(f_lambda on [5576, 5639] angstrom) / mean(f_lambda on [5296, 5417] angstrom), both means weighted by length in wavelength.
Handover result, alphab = 1.6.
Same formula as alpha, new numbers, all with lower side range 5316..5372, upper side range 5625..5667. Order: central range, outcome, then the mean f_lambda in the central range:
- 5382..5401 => 0.13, 56.3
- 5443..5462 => 0.25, 57.4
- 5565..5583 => 0.15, 78.4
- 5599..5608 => 0.11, 85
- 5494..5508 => 0.28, 60.9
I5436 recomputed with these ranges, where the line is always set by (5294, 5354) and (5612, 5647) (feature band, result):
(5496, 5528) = 7.0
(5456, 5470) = 2.8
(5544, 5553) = 1.9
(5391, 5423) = 5.1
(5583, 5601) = 1.9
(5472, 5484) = 3.0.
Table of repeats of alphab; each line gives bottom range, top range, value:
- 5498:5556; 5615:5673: 1.53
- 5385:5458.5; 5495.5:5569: 1.16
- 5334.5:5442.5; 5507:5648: 1.40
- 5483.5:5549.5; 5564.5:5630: 1.34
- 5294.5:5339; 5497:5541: 1.14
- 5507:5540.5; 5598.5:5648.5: 1.45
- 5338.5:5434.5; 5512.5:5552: 1.17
